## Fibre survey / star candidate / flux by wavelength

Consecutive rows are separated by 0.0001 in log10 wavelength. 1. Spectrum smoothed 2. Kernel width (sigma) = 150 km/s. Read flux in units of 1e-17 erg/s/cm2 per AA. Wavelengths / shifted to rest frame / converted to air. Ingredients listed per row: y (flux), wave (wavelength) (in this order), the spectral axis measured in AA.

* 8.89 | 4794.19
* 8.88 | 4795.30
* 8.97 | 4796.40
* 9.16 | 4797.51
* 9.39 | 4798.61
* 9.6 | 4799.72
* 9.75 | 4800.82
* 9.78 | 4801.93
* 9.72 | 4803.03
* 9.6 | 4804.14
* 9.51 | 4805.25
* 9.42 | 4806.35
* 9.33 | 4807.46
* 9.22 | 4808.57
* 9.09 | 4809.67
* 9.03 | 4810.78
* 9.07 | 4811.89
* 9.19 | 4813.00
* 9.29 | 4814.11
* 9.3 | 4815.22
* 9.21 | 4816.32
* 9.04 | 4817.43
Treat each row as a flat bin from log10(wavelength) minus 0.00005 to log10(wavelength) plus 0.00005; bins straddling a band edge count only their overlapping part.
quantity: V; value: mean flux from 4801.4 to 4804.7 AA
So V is 9.69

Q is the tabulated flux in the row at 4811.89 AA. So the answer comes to 9.07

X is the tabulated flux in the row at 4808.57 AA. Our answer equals 9.22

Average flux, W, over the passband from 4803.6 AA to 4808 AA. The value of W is 9.46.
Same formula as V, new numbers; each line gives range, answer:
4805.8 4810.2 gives 9.28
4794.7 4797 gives 8.9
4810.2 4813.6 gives 9.08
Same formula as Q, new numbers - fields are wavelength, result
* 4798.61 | 9.39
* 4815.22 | 9.3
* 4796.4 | 8.97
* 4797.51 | 9.16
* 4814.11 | 9.29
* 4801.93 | 9.78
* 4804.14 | 9.6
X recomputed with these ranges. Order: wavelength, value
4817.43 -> 9.04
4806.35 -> 9.42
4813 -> 9.19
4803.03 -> 9.72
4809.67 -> 9.09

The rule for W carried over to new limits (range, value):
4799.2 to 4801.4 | 9.68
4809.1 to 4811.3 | 9.08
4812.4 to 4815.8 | 9.27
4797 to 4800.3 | 9.4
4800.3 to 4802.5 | 9.77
